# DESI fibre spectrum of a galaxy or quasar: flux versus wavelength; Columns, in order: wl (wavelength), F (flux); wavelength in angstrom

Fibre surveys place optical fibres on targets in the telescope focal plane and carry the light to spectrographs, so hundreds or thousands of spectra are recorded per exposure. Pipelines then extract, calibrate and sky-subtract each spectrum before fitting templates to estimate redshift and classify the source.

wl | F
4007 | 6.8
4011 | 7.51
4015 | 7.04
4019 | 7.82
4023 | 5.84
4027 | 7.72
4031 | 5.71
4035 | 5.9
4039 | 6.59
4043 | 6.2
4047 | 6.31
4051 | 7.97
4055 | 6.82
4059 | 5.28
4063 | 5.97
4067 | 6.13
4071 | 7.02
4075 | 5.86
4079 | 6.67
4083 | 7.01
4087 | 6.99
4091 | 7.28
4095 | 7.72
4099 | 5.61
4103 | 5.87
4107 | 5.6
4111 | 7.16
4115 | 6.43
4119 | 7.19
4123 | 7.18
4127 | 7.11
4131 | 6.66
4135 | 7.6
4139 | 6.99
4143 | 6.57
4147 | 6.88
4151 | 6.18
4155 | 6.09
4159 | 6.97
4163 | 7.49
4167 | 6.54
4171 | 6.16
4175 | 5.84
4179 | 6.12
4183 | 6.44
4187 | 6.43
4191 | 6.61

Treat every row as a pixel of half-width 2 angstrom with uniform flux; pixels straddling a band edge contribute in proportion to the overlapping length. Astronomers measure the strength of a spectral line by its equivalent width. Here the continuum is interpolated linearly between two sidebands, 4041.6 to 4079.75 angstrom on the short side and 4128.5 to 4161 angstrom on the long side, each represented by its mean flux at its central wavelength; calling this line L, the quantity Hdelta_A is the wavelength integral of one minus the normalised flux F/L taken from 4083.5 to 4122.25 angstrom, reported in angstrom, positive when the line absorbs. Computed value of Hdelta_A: -0.6 angstrom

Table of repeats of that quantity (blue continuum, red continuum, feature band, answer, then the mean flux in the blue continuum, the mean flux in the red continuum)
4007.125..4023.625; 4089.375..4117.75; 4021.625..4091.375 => 3.46 angstrom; 7.12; 6.53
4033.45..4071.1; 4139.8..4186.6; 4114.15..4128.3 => -1.23 angstrom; 6.39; 6.49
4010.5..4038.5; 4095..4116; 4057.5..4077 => 1.26 angstrom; 6.74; 6.27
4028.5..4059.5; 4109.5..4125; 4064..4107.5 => 1.27 angstrom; 6.42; 6.98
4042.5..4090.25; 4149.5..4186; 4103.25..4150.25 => -2.32 angstrom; 6.55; 6.43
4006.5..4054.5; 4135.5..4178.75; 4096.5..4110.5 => 1.57 angstrom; 6.78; 6.59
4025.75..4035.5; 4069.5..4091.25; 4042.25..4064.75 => 0.47 angstrom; 6.43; 6.76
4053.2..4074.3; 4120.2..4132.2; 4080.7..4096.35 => -1.64 angstrom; 6.21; 7.02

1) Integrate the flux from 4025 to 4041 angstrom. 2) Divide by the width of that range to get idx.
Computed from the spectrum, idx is 6.48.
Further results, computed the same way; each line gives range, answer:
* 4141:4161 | 6.54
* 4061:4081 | 6.33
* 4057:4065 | 5.62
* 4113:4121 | 6.81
